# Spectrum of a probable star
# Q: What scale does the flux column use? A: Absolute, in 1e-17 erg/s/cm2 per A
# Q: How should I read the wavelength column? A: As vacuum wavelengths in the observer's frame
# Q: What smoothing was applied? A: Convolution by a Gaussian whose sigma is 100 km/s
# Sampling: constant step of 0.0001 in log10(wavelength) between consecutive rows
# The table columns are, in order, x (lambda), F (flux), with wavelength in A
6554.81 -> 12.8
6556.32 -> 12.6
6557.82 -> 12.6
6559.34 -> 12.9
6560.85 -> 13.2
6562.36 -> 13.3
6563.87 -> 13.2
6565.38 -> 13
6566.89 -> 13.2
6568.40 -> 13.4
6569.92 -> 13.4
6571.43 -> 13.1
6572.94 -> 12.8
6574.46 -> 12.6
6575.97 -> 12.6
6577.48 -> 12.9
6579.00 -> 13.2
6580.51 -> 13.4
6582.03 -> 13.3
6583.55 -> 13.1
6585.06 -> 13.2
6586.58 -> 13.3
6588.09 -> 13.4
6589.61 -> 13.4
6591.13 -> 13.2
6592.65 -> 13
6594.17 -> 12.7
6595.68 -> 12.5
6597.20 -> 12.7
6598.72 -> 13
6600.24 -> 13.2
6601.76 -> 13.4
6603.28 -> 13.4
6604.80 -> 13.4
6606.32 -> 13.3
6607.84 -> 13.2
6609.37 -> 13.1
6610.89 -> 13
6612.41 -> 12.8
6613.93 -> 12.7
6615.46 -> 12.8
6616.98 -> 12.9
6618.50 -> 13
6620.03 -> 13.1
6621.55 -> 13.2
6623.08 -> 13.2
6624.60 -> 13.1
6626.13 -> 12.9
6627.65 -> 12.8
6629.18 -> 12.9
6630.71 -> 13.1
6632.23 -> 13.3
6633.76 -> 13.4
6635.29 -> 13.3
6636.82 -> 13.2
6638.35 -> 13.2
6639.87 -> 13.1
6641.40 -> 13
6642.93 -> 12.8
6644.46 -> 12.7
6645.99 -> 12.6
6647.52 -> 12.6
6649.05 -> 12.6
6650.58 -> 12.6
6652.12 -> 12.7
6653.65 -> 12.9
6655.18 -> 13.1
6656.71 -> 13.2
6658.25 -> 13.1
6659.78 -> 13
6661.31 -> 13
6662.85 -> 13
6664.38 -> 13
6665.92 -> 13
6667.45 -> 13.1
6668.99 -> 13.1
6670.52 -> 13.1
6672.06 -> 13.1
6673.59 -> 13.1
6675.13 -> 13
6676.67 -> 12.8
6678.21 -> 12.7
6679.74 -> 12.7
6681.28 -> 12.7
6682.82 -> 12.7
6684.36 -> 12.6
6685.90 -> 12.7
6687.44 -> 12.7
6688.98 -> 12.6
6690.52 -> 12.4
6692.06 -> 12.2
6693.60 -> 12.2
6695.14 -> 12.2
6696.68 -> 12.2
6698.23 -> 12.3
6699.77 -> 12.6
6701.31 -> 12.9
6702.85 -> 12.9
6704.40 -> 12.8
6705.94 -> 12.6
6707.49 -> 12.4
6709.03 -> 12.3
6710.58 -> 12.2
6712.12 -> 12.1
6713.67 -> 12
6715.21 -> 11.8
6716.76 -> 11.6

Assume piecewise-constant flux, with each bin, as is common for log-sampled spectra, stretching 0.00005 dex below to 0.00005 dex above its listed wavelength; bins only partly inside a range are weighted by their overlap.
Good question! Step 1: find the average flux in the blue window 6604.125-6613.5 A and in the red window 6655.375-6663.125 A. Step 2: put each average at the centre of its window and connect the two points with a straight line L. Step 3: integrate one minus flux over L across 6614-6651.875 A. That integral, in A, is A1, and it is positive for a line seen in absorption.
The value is 0.4 A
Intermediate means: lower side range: 13.1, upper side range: 13.1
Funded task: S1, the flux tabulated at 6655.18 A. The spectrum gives 13.1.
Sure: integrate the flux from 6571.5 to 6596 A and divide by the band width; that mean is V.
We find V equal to 13.1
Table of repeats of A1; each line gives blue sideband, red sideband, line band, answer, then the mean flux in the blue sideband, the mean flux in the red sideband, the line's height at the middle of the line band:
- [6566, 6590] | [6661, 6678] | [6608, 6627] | 0.14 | 13.1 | 13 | 13.1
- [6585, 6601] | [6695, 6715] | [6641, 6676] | -0.70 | 13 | 12.4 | 12.7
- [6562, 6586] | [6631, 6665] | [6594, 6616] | 0.05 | 13.1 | 13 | 13.1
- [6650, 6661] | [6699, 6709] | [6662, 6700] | 0.27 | 12.9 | 12.7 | 12.8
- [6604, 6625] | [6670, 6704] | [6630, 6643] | -0.24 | 13.1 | 12.7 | 12.9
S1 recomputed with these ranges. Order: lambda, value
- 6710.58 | 12.2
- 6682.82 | 12.7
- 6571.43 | 13.1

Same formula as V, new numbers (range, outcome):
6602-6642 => 13.1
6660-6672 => 13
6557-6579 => 13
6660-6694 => 12.8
